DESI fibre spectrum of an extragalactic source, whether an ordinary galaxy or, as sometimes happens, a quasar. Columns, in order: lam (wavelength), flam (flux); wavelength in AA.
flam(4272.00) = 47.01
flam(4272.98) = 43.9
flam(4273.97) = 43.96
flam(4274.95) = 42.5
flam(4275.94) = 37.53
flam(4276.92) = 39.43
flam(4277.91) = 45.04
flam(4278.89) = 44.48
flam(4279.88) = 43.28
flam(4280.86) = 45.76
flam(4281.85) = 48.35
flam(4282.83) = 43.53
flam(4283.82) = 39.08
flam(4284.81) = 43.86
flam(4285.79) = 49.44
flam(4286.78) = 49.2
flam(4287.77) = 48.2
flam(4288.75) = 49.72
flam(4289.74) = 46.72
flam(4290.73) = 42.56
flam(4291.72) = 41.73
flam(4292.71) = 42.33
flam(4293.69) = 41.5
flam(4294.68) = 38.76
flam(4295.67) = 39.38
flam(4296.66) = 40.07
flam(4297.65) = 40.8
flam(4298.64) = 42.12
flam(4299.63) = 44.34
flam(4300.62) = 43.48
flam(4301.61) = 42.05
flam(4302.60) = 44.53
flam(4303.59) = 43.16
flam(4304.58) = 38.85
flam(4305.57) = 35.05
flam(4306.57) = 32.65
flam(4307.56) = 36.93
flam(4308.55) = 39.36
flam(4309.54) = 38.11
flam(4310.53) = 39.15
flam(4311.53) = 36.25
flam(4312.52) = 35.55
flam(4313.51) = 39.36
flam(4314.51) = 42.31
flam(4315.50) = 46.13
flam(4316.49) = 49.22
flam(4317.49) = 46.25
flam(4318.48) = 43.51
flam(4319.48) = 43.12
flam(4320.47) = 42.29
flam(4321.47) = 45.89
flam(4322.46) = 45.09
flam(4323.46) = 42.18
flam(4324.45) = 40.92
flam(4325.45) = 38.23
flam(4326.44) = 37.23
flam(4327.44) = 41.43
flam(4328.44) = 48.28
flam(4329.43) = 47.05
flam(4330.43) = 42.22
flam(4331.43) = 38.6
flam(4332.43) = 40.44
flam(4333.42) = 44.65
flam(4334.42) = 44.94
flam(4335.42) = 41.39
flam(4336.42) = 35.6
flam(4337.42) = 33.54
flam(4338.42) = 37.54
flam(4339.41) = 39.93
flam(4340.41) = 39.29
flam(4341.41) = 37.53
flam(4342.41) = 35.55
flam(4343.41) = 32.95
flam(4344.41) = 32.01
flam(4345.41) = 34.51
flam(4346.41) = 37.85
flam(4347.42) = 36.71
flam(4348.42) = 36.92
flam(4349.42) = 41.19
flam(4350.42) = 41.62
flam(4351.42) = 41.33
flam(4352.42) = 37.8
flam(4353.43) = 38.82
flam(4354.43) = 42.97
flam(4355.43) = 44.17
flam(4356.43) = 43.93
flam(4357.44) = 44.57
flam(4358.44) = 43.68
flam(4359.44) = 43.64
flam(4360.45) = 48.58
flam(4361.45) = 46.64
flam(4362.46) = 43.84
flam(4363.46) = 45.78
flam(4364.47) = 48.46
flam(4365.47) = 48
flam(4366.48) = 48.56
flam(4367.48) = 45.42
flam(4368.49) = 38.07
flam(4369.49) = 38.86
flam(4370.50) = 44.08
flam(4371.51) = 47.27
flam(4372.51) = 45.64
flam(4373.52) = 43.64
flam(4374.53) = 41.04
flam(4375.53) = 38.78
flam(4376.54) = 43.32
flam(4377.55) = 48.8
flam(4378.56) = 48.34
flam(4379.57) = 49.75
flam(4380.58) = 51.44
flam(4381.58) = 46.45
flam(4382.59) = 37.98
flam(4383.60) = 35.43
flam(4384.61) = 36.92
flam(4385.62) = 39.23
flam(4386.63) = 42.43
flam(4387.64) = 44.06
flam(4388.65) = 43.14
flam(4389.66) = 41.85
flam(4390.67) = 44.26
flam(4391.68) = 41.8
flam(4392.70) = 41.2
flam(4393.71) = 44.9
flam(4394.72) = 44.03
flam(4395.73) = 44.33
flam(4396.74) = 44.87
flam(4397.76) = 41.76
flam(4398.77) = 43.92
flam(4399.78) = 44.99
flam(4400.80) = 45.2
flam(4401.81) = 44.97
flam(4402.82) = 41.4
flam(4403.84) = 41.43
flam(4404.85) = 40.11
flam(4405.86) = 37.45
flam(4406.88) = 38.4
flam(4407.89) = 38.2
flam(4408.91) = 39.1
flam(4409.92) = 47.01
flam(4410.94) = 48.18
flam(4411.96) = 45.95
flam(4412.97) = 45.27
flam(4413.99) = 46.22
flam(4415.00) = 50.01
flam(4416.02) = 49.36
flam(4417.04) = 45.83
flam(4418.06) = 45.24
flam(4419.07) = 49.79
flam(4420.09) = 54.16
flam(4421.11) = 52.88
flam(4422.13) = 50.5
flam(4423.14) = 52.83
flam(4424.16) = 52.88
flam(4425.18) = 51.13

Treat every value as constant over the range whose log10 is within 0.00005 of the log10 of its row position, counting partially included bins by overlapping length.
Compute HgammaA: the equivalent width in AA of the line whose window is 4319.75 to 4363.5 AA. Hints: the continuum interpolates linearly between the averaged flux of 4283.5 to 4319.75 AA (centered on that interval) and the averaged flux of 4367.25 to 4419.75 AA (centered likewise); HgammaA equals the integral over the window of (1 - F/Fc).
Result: 1.9 AA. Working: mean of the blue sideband 42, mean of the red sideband 43.6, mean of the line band 40.9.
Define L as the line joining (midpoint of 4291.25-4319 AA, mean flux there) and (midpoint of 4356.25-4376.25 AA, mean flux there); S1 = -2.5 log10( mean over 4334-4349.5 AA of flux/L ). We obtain 0.16 mag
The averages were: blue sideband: 40.8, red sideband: 44.4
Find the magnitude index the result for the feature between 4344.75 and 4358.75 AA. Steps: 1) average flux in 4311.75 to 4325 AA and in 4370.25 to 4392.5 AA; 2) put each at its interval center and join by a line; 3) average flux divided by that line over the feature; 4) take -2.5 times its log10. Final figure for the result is 0.08 mag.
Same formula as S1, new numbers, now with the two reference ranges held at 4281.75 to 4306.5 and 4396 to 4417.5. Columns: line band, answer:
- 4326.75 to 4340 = 0.05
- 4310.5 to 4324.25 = 0.01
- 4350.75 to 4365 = -0.01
